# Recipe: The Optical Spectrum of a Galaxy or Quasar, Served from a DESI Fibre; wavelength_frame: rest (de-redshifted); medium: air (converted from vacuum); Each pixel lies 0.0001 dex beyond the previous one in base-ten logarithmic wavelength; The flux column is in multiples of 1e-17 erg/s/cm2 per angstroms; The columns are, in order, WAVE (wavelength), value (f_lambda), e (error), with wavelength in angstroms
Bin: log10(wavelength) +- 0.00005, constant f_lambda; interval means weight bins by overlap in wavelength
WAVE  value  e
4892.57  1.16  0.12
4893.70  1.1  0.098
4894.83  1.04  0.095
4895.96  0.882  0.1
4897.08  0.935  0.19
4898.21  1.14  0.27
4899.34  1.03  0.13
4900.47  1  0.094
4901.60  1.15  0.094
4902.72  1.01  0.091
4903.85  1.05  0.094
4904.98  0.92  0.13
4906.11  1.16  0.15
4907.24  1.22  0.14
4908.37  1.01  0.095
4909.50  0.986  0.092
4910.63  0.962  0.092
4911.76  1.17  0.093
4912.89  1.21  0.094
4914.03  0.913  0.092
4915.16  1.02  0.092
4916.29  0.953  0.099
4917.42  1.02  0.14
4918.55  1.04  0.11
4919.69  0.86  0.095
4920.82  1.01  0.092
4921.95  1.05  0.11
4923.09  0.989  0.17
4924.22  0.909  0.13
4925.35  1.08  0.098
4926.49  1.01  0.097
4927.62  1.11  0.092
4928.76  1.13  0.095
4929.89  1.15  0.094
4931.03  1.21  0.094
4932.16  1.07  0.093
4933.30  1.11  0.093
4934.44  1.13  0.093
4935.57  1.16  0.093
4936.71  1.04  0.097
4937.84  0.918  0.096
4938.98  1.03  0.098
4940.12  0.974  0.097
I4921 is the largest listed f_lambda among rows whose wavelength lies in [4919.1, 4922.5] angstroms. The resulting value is 1.05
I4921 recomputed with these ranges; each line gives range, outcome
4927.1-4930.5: 1.15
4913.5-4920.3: 1.04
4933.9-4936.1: 1.16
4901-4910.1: 1.22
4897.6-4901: 1.14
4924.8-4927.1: 1.08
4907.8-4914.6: 1.21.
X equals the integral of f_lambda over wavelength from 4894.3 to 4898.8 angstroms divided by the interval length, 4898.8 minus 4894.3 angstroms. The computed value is 0.999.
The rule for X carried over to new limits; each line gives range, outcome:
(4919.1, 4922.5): 0.973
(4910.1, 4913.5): 1.11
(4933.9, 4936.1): 1.15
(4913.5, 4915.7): 0.967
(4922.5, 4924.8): 0.951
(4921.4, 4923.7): 1.02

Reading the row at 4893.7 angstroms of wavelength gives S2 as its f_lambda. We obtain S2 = 1.1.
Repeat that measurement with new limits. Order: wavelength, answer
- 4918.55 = 1.04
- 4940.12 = 0.974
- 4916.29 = 0.953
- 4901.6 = 1.15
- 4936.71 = 1.04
